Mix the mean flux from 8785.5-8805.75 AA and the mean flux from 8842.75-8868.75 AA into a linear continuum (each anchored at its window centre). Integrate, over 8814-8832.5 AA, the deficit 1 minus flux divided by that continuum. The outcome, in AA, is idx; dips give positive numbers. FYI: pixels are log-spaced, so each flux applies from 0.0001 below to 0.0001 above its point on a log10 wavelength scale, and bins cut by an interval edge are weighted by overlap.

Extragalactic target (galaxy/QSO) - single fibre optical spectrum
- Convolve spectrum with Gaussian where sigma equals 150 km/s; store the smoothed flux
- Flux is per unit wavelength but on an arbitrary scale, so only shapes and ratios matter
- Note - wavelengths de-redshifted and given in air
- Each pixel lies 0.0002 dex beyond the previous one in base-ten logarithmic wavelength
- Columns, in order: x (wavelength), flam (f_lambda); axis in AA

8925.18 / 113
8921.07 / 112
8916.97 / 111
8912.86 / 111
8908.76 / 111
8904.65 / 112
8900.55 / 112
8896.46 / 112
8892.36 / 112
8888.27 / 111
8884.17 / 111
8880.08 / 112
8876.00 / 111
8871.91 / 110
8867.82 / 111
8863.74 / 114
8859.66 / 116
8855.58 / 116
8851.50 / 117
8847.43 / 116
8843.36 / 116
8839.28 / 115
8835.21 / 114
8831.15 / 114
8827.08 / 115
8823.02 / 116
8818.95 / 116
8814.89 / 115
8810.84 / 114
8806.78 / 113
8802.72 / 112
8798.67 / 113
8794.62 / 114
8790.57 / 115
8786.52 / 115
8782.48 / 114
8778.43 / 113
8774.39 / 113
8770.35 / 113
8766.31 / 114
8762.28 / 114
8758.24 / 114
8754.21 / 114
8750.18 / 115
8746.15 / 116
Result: -0.1 AA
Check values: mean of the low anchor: 114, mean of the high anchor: 115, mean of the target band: 115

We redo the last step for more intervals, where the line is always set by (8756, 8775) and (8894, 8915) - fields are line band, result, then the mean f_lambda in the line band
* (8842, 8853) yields -0.38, 116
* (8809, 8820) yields -0.20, 115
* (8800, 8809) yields 0.04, 112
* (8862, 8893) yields 0.15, 111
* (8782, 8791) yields -0.11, 115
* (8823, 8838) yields -0.25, 115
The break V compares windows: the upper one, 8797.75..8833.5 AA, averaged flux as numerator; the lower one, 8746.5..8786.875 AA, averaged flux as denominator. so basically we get 1.0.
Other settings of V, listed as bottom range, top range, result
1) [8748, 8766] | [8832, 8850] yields 1.01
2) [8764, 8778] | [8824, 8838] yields 1.01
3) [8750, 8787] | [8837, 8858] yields 1.02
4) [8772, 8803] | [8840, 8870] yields 1.01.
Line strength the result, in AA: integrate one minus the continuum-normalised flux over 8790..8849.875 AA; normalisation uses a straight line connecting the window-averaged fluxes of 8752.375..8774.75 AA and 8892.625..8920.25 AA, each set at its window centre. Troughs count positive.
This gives -0.9 AA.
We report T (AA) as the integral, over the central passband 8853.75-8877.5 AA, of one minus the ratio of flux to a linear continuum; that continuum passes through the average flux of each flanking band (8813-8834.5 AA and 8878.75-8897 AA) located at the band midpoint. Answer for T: -0.05 AA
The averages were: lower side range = 115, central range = 113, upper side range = 112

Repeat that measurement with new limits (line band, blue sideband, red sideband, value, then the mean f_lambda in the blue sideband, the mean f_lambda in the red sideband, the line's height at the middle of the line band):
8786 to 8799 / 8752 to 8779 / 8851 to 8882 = -0.1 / 114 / 113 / 114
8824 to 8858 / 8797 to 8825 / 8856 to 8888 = -0.7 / 114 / 112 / 113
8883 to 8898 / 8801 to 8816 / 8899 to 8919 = 0.0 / 113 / 111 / 112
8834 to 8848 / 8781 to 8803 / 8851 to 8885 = -0.2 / 114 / 113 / 113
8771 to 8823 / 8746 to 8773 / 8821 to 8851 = 0.3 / 114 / 115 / 115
